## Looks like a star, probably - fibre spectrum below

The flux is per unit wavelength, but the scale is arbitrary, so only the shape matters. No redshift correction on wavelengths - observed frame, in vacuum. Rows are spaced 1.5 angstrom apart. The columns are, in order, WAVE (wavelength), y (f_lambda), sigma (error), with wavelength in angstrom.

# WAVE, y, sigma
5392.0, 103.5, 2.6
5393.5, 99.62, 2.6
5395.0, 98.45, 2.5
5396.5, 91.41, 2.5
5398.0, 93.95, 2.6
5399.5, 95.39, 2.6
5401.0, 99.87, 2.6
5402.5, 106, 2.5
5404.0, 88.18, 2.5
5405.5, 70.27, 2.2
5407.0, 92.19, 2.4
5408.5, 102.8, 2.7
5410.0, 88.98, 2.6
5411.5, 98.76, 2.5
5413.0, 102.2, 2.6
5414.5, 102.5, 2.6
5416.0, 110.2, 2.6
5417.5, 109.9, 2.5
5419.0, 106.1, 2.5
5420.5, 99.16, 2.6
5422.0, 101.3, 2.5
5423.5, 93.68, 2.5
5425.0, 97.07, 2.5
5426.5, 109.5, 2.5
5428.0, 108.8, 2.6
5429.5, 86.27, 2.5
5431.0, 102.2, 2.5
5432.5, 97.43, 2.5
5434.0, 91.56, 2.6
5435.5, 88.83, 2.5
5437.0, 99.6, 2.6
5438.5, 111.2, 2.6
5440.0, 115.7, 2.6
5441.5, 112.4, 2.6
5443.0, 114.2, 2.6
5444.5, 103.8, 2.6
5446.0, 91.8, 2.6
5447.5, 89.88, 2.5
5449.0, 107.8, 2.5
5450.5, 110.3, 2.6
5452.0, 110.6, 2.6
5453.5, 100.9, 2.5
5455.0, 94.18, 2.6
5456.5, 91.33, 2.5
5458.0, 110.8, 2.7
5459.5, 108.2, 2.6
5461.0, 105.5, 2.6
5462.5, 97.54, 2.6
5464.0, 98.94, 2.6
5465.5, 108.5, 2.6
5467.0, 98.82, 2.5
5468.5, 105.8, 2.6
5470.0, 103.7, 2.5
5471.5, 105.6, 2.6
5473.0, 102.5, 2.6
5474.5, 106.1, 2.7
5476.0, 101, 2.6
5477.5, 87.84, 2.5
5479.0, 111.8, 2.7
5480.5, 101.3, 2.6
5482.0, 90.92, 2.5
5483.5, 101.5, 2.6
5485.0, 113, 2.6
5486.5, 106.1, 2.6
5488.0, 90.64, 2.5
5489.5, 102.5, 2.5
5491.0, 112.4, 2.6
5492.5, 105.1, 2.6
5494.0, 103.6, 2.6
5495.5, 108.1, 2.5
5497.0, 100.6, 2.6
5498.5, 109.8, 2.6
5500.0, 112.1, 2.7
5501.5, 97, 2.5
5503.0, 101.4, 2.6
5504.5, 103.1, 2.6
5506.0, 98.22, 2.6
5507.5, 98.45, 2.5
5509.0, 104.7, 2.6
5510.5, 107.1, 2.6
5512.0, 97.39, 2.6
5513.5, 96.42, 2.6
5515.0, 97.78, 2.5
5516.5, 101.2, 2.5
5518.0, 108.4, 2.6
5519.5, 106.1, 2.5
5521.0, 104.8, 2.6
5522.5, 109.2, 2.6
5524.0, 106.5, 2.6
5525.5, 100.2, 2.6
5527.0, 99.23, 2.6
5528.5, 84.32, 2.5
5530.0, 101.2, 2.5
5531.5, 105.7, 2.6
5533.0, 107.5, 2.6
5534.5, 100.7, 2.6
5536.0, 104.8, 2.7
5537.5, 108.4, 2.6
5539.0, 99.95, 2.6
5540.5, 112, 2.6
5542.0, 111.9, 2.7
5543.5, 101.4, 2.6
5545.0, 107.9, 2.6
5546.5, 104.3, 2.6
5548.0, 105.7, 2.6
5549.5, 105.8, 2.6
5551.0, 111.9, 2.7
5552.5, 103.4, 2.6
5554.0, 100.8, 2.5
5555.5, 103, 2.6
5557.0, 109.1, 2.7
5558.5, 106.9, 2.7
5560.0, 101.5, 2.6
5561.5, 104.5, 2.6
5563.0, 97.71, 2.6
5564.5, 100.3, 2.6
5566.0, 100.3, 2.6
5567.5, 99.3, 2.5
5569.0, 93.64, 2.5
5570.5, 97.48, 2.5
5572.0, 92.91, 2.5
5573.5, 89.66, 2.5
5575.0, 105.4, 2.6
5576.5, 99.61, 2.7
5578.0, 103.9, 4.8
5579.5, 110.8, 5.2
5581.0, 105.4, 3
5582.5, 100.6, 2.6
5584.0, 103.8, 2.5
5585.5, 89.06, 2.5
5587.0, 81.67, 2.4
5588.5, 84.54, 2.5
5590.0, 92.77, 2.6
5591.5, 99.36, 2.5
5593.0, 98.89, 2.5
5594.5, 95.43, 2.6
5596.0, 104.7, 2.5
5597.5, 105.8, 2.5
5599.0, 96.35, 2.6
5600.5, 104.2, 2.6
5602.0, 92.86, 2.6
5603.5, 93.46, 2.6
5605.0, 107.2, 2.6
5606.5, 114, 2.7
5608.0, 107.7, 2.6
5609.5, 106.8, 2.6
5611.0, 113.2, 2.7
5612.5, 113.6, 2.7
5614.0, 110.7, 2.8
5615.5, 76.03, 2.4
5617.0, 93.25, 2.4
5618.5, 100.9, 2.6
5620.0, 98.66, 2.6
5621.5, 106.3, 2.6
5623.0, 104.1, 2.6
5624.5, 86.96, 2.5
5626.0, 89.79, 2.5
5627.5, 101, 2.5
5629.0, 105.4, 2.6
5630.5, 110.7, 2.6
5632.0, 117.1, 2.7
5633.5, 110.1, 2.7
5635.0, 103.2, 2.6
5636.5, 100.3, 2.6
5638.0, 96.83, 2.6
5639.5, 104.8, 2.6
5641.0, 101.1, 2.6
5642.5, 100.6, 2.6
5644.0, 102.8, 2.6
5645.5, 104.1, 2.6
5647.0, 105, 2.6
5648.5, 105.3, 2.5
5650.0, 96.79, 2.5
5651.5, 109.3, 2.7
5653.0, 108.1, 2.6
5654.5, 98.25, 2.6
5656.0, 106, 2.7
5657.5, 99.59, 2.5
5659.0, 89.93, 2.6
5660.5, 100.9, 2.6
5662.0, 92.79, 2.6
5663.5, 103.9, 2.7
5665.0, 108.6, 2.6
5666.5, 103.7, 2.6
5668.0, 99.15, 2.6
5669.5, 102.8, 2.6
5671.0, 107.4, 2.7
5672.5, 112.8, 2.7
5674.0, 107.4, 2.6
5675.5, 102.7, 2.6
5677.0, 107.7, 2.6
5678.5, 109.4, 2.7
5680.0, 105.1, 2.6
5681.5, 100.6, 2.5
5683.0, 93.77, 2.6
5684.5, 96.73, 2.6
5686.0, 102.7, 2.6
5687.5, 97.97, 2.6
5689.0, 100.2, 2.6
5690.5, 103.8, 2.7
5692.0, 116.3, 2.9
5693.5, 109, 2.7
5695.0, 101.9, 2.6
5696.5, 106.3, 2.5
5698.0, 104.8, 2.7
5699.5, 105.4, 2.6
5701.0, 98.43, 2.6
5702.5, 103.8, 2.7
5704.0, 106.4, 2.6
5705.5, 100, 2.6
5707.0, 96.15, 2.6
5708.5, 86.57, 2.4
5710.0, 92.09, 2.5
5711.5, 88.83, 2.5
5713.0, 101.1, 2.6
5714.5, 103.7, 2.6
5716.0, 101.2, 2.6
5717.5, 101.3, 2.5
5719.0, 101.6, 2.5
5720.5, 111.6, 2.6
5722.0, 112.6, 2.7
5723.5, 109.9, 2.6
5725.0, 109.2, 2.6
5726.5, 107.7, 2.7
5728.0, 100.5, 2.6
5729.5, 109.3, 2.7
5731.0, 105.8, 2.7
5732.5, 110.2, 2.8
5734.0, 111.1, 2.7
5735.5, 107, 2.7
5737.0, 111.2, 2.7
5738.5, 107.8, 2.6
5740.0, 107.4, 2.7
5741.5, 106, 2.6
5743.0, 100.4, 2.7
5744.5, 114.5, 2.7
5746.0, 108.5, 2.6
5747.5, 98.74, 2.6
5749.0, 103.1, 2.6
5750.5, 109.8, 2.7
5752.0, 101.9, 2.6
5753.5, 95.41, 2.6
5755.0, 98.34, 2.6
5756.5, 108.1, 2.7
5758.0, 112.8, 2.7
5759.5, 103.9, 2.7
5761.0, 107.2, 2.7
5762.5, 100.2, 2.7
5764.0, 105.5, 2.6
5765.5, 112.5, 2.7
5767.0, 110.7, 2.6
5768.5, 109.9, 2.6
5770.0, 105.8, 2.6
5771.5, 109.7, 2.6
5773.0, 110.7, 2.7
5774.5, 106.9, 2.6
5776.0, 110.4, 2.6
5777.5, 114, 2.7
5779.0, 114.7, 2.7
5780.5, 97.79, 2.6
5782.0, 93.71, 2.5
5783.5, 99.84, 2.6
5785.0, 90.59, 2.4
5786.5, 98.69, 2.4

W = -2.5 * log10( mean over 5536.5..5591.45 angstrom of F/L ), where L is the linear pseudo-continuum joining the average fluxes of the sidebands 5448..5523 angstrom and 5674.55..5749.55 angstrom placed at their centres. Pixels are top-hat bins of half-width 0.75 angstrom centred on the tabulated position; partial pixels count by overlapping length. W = 0.02 mag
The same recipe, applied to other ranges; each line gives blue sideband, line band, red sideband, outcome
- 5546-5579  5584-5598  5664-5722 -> 0.077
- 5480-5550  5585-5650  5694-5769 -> 0.033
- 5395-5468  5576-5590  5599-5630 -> 0.040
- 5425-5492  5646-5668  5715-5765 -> 0.032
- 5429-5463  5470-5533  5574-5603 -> -0.020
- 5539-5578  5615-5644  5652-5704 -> 0.025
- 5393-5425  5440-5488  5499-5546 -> -0.029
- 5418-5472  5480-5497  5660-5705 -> -0.006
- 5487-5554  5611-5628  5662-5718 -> 0.042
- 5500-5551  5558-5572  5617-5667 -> 0.034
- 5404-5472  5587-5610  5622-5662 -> 0.025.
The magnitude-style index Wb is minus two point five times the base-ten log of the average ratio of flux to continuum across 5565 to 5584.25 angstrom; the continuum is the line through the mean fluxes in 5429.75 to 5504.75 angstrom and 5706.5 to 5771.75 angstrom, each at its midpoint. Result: 0.037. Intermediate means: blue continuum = 103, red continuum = 105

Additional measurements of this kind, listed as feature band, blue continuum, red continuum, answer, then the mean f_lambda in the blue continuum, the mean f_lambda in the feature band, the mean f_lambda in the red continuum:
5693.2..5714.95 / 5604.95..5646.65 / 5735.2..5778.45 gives 0.06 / 103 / 100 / 107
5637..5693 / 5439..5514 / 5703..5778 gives 0.02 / 103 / 103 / 105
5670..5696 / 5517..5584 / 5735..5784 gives 0.01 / 103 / 104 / 106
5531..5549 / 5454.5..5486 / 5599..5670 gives -0.04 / 102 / 106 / 102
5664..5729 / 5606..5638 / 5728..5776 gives 0.02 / 103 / 103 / 107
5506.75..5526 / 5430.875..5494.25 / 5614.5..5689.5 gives -0.01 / 103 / 103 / 102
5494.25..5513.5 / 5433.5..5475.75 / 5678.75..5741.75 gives 0.00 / 103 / 103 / 104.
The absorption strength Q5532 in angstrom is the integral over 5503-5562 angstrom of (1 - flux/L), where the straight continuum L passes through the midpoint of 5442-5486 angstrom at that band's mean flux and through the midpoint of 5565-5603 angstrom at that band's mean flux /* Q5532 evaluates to -2.2 angstrom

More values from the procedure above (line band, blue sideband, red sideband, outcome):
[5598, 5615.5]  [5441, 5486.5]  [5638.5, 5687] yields -0.24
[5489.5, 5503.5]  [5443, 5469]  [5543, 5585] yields -0.43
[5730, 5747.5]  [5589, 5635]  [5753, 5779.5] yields -0.19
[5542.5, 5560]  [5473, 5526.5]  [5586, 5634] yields -0.61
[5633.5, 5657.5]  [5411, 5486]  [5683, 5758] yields 0.12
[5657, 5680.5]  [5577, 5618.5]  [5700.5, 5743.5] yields -0.25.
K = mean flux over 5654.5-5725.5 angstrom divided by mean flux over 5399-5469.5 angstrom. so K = 1.0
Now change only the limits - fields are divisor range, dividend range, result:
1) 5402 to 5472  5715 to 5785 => 1.05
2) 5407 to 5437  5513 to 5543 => 1.04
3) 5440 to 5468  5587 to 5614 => 0.98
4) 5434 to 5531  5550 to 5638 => 0.98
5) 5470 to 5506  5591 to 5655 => 0.99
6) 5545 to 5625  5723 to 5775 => 1.06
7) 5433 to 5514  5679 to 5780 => 1.02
